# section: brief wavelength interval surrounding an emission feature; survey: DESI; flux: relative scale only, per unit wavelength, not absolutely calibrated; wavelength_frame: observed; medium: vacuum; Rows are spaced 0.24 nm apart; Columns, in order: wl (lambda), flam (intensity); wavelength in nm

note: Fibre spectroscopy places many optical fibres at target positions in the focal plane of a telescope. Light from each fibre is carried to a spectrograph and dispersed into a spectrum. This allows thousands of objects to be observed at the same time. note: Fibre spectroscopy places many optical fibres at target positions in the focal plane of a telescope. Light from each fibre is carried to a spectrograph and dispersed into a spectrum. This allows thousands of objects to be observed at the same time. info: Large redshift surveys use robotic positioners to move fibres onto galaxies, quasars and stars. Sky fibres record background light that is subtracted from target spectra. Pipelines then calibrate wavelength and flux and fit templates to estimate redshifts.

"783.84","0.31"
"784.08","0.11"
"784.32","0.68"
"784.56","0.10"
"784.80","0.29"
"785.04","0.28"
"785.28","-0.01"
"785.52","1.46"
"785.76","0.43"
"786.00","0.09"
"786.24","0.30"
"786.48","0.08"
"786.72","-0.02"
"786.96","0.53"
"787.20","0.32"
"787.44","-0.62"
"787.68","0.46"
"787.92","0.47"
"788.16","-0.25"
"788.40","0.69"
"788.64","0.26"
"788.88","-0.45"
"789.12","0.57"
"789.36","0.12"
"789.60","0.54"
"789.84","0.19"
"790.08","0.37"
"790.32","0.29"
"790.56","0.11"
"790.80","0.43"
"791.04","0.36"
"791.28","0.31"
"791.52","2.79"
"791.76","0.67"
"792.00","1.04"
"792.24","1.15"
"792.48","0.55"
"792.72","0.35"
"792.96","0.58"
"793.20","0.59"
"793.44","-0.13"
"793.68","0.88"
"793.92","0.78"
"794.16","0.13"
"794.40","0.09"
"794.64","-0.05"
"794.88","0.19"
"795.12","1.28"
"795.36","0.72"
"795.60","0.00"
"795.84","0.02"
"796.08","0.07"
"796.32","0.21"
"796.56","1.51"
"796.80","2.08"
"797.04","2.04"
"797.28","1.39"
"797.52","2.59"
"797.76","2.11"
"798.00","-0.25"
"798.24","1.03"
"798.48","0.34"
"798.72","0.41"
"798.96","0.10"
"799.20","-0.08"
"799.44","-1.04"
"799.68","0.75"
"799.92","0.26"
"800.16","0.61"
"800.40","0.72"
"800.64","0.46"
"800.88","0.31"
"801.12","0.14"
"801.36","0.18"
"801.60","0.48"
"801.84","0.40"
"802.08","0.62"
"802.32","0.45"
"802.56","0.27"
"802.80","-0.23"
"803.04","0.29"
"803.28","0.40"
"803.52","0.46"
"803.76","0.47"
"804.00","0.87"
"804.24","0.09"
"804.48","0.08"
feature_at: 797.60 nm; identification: [O II]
